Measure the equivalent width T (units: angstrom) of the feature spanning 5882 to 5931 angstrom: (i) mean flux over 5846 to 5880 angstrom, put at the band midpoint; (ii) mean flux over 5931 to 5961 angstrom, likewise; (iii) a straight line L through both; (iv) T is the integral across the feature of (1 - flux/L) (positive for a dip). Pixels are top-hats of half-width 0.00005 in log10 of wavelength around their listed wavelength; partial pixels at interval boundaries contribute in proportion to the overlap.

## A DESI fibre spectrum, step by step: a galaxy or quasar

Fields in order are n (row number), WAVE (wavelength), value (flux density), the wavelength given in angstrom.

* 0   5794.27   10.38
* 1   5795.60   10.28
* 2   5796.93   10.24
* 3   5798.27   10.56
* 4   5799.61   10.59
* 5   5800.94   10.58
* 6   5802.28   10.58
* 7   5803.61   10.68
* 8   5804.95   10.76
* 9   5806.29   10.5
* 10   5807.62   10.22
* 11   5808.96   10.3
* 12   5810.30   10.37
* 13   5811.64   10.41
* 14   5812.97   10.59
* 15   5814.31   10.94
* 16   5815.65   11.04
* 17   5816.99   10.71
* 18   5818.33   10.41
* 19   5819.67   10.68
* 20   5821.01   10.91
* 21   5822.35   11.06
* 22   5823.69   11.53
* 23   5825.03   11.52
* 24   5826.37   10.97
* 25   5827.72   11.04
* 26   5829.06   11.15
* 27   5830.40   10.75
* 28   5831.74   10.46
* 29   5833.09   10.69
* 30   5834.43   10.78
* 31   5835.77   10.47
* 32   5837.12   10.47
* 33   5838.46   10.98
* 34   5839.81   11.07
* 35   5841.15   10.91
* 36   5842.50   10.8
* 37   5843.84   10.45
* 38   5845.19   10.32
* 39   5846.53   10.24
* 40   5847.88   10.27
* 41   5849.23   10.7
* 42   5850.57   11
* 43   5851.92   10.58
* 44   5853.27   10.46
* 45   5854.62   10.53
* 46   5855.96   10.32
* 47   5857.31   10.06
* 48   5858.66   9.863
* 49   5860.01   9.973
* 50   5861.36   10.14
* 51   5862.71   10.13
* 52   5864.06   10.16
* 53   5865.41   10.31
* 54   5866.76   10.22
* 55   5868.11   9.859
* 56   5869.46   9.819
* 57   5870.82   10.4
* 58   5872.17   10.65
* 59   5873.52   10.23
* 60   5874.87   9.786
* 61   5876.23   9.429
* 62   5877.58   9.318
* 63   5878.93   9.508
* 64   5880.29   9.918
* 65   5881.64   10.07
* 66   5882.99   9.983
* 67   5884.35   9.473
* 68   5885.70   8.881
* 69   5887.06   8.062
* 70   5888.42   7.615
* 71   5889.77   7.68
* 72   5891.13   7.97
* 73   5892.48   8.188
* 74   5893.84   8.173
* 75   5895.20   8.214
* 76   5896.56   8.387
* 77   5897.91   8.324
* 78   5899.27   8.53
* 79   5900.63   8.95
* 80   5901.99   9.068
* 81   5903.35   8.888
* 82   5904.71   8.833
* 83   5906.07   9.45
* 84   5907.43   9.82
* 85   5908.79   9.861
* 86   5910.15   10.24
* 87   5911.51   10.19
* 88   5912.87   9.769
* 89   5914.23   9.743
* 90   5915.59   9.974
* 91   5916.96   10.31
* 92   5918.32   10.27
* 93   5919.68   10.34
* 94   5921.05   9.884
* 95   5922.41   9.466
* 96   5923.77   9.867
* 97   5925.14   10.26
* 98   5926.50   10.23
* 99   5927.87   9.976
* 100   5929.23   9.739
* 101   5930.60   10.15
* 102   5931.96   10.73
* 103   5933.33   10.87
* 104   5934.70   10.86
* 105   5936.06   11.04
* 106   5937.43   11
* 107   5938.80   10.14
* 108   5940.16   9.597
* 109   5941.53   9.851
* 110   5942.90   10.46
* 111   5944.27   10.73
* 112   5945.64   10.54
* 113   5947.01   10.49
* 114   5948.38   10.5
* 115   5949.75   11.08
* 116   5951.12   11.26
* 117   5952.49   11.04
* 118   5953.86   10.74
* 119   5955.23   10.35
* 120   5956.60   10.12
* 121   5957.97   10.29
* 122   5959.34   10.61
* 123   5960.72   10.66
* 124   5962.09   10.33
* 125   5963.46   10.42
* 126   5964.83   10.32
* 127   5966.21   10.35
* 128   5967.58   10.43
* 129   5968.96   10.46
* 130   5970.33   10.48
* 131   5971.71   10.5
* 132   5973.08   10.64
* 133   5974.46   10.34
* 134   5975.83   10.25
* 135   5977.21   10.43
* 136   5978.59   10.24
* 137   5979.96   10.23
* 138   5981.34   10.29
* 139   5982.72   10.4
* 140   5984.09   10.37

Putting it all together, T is 5.1 angstrom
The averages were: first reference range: 10.2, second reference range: 10.6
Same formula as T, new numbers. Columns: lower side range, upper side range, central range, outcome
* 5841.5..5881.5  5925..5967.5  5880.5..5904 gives 3.8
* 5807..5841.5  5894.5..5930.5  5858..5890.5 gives 1.5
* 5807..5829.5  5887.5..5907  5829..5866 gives -2.1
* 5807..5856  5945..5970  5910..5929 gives 1.0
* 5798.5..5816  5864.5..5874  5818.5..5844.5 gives -1.1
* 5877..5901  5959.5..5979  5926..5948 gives -1.5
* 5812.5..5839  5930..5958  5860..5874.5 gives 0.8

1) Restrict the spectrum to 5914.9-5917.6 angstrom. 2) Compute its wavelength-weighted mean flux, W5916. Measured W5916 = 10.1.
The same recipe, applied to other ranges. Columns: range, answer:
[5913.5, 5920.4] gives 10.1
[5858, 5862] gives 9.99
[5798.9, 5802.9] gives 10.6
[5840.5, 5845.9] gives 10.6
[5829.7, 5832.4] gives 10.6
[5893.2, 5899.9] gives 8.33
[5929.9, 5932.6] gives 10.4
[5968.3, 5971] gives 10.5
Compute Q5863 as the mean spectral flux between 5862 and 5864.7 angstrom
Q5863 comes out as 10.1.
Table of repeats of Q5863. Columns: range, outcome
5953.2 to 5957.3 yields 10.4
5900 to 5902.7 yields 9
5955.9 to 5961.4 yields 10.4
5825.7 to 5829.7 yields 11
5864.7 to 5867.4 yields 10.3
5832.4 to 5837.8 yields 10.6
